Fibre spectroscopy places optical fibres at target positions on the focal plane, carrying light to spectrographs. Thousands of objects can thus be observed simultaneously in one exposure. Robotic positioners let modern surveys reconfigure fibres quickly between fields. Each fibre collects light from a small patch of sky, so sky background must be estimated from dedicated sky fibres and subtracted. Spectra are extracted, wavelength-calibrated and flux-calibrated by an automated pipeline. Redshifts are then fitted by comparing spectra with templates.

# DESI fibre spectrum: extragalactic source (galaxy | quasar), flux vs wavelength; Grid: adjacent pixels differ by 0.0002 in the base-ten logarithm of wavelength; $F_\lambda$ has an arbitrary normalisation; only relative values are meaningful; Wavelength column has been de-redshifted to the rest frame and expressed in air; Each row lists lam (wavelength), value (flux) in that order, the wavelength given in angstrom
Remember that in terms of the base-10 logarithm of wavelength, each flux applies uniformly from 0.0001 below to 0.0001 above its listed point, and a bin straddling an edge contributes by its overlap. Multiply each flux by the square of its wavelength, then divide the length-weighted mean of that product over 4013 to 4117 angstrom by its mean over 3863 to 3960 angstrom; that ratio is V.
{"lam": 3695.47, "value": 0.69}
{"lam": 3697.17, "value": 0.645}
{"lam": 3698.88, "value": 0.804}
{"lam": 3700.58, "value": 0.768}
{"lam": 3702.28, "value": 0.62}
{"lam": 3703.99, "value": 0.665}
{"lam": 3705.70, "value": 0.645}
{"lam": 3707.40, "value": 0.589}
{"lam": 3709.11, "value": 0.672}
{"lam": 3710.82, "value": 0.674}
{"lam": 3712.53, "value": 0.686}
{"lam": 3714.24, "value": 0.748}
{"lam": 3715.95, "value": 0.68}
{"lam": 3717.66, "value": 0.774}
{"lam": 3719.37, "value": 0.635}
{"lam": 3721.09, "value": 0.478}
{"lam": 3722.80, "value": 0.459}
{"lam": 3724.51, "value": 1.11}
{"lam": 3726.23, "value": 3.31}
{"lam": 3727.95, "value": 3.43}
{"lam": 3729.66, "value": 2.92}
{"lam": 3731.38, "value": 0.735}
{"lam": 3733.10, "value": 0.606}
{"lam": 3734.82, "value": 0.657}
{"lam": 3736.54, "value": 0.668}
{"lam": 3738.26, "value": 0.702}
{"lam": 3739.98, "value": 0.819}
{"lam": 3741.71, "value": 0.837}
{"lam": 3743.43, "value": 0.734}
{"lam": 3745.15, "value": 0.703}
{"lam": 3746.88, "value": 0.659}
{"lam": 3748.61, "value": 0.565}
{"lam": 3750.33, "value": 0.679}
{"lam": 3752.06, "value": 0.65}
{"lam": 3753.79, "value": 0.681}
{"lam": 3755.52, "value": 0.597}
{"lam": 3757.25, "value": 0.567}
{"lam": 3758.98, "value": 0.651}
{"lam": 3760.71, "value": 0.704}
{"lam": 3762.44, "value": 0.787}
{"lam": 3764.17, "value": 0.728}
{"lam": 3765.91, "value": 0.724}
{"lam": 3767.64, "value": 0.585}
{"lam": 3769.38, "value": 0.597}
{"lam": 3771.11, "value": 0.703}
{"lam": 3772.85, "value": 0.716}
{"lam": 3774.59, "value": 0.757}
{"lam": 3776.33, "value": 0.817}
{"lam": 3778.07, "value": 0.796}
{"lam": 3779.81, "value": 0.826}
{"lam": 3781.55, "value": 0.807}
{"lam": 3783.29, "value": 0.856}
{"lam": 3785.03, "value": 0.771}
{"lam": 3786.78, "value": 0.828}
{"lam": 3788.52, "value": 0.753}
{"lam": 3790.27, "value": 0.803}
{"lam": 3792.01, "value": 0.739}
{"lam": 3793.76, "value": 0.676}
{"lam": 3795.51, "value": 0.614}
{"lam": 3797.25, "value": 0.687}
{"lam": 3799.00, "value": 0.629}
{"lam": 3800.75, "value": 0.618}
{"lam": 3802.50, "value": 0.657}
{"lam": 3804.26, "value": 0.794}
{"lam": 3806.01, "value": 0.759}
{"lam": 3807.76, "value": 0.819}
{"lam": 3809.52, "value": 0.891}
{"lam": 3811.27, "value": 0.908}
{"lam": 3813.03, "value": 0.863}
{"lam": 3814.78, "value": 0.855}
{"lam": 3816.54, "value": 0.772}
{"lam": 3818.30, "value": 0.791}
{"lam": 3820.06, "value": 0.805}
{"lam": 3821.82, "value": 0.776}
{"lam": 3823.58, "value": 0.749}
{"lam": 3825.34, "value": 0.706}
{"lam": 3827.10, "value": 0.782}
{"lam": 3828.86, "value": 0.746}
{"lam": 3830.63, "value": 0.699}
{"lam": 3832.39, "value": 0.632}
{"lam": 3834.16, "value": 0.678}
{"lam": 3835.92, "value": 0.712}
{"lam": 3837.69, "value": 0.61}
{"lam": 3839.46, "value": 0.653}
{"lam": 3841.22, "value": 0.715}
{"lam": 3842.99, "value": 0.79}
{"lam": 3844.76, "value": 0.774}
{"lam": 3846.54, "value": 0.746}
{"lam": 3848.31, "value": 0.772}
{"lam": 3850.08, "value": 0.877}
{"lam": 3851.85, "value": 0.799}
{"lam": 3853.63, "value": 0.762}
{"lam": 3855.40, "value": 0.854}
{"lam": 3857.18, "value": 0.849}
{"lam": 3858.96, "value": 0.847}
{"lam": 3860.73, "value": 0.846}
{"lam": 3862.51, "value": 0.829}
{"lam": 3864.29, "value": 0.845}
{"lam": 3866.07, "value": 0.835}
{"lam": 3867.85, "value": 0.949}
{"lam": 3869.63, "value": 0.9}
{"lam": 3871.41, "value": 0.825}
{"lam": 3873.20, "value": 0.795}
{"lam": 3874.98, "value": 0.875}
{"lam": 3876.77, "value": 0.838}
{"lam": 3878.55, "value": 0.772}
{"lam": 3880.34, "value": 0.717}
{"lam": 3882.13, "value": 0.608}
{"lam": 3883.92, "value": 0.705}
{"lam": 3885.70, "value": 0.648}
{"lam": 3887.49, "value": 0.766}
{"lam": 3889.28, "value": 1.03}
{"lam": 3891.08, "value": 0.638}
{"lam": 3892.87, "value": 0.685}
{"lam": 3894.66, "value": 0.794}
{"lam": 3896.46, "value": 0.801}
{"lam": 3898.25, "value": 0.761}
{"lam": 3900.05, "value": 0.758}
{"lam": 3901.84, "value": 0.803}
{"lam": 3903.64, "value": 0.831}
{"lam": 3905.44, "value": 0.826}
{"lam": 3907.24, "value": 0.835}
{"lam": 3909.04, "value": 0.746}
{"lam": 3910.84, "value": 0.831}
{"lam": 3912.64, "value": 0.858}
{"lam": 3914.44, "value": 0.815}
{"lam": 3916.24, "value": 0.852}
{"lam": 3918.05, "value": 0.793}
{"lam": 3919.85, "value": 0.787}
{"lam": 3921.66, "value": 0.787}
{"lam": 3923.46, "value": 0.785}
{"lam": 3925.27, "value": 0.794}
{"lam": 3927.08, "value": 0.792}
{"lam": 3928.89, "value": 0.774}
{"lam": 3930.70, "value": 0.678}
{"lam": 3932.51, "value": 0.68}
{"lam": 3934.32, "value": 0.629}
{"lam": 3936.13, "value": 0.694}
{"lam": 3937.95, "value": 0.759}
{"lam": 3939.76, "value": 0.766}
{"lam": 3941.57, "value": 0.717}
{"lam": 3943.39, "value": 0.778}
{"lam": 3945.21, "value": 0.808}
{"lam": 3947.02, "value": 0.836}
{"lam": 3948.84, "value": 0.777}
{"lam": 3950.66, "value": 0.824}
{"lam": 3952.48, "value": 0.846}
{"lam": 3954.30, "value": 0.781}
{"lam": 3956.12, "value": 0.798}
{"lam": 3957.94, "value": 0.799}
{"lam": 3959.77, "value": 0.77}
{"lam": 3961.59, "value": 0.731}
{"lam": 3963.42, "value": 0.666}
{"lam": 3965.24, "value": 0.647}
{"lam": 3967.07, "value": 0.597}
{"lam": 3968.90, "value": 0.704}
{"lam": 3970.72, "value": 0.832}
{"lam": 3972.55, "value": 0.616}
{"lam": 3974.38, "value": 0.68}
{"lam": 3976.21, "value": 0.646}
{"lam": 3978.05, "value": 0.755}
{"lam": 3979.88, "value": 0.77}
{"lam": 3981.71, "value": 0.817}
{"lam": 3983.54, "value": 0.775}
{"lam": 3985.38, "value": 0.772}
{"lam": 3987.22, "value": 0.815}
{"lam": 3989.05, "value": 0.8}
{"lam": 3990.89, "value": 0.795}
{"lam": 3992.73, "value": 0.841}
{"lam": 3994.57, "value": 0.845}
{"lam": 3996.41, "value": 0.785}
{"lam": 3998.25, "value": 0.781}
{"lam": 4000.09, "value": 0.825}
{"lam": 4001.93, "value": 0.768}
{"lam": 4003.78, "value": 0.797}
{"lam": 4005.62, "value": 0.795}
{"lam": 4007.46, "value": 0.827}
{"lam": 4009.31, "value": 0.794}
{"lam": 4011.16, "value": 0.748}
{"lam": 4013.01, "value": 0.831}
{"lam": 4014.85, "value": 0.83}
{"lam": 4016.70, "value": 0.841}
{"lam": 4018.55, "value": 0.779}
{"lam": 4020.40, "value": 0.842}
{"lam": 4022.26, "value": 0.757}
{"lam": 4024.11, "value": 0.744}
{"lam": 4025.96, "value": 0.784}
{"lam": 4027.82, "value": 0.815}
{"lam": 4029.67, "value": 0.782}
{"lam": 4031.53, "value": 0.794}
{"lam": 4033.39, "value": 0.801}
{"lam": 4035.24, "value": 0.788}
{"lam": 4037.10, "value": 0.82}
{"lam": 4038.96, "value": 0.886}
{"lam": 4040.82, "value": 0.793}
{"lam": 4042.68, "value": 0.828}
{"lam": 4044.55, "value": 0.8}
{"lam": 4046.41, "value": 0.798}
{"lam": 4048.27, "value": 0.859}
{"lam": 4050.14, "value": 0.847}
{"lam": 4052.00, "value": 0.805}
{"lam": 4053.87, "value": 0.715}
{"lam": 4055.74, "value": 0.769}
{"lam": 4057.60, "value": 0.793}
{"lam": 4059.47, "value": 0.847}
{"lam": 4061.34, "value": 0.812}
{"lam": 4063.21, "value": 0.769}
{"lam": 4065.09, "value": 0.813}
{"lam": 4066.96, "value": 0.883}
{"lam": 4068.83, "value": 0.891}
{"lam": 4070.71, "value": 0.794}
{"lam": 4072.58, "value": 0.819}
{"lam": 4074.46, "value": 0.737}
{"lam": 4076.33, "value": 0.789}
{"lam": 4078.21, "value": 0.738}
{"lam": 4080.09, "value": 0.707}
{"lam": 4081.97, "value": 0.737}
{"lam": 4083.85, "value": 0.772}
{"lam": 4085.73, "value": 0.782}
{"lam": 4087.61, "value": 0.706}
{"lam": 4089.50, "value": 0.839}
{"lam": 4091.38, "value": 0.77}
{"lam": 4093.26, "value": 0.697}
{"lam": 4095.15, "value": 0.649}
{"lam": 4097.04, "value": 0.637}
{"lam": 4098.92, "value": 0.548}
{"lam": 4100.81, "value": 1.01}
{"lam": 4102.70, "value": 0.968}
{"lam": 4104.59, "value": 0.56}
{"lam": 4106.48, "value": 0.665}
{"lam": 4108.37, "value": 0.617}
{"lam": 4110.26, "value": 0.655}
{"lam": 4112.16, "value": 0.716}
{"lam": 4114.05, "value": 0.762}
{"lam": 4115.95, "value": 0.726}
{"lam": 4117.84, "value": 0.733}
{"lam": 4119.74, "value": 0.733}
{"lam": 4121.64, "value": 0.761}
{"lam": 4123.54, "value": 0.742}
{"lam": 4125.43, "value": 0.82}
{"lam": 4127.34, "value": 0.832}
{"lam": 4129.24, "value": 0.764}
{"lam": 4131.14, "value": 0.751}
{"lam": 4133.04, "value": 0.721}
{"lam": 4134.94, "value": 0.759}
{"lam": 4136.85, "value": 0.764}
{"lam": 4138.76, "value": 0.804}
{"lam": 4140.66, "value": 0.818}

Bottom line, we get 1.07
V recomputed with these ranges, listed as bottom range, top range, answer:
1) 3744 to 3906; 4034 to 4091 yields 1.19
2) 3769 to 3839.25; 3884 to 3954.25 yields 1.10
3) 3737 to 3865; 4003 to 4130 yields 1.19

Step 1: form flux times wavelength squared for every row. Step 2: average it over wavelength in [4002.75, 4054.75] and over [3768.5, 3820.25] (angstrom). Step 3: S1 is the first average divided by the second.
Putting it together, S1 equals 1.19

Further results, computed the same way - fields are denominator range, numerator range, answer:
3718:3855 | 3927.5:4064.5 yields 1.06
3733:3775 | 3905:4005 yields 1.25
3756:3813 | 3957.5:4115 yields 1.19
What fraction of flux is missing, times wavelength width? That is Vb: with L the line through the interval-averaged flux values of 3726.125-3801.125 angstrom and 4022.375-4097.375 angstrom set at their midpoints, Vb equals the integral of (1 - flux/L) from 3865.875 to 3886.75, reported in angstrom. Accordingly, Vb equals 1.06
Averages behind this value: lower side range 0.855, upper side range 0.786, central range 0.787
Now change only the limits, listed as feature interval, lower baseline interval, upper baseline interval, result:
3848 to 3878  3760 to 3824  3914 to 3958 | -3.0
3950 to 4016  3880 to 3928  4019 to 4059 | 1.9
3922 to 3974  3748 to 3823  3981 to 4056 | 2.4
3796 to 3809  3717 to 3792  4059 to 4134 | 2.3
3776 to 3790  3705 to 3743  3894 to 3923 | 2.3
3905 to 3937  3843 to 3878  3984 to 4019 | 1.7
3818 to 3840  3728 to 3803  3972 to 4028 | 1.9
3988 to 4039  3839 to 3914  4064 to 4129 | -2.2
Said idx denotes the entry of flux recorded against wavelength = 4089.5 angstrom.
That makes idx 0.839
